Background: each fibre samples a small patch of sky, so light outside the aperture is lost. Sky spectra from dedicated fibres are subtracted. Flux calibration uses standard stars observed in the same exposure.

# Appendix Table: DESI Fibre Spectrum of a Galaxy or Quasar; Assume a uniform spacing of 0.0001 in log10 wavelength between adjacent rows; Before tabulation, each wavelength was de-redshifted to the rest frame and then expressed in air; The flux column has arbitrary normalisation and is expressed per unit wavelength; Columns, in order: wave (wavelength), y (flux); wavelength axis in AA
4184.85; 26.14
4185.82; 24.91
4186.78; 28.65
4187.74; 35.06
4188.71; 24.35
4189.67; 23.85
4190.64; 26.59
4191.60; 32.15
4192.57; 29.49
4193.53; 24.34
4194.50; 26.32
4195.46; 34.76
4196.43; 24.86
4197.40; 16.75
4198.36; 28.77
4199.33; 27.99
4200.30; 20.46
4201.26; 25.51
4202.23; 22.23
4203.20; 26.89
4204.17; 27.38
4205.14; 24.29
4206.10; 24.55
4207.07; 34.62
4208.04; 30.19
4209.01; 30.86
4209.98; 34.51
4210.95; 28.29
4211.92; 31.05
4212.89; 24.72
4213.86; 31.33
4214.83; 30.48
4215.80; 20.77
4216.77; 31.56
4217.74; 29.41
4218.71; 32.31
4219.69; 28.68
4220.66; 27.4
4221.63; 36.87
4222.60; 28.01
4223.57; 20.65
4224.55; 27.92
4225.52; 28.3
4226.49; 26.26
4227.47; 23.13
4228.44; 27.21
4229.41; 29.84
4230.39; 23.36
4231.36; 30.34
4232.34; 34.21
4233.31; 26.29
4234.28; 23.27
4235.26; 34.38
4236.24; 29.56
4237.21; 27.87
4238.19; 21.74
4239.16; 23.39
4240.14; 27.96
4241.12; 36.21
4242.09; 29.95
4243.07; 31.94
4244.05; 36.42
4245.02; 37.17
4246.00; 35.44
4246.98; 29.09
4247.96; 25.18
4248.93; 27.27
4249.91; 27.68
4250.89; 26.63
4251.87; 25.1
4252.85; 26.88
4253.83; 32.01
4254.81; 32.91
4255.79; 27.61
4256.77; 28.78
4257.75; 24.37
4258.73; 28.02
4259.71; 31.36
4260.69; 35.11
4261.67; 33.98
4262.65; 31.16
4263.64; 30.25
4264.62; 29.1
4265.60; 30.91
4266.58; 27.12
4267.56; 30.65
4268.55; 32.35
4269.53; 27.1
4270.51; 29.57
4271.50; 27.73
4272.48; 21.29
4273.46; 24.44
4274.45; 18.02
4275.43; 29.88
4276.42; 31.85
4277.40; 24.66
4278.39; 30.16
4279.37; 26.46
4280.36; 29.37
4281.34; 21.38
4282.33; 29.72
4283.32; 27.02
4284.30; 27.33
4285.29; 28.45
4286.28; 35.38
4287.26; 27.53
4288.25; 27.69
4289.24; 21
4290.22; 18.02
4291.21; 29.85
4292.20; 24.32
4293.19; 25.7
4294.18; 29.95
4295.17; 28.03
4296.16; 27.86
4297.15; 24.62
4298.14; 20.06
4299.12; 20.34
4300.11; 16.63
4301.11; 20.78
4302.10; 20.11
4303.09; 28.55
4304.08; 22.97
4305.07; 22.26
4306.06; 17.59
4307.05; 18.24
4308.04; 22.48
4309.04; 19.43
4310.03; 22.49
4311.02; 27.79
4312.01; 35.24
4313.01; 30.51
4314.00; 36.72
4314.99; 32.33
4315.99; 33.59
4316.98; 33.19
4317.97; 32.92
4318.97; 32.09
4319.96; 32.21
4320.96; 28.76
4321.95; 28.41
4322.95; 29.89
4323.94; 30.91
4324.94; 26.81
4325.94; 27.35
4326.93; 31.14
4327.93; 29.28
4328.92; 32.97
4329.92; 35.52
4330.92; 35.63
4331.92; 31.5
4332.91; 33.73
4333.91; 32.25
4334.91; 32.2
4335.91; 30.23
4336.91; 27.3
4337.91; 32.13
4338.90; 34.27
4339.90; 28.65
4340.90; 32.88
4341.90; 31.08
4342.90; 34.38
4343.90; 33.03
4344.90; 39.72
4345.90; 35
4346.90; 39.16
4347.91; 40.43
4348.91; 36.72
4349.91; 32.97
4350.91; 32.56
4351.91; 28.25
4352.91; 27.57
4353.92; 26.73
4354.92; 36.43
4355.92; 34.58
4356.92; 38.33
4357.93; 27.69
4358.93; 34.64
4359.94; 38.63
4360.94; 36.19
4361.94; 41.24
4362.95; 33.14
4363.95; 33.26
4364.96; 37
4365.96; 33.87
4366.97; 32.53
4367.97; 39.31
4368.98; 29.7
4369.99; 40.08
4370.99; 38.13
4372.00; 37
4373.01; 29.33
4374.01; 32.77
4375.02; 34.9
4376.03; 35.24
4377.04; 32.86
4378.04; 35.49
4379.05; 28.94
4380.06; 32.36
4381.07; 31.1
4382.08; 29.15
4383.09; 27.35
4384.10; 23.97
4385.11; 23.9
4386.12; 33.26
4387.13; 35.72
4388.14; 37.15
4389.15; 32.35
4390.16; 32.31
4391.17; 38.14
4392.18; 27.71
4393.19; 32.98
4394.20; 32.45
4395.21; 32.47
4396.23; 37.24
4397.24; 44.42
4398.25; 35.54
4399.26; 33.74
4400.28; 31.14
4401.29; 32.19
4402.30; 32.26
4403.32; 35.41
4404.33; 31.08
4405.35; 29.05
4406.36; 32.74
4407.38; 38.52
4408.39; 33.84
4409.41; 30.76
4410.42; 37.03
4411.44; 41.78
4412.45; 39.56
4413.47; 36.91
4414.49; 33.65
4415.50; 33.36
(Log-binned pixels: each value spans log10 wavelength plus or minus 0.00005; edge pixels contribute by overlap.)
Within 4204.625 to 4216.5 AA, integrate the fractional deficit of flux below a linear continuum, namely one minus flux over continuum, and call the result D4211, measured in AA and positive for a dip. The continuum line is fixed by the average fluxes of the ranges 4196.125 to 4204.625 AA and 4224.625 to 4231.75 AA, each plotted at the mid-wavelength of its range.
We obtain -1.6 AA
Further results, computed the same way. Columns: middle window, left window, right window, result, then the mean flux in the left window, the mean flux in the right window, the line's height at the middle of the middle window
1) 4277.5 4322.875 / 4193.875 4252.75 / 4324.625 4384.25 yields 6.7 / 28.2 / 33.2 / 31.1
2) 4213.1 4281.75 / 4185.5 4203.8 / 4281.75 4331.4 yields -4.4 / 26.5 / 27.3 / 26.9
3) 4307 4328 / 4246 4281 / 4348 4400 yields 1.1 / 28.5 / 33.6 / 31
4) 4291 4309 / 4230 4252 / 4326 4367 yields 4.8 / 29.2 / 33.5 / 31.6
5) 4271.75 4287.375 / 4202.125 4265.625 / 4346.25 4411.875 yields 1.8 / 29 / 33.8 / 30.5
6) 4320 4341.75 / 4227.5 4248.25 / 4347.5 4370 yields 1.4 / 29.5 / 34.3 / 33.2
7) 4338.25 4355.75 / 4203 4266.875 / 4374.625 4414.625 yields -0.8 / 29.1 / 33.4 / 32.1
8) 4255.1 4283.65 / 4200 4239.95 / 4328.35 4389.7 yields 1.4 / 27.8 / 33.3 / 29.8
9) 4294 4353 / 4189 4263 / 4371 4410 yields 3.0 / 28.5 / 32.9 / 31.1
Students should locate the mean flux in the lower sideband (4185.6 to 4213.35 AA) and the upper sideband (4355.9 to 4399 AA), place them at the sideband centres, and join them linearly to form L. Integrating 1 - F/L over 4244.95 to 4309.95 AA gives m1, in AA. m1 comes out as 7.4 AA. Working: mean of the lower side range 27.4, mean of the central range 26.7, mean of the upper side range 33.8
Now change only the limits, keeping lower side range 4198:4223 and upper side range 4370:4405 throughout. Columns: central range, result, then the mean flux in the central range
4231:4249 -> -0.5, 29.9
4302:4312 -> 2.6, 22.9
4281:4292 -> 1.3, 26.7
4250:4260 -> 0.4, 28.3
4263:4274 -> 0.6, 28.2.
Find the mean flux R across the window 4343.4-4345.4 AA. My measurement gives 36.4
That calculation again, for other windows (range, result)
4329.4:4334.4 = 33.7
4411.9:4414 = 38.2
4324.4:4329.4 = 29.5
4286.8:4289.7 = 25.4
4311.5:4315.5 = 33.6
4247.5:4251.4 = 26.7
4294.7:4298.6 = 25.2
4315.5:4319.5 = 33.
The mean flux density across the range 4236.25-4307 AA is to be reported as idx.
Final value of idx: 27.3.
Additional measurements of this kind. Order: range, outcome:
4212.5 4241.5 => 28.1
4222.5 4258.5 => 28.5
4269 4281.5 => 26.5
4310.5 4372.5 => 33.2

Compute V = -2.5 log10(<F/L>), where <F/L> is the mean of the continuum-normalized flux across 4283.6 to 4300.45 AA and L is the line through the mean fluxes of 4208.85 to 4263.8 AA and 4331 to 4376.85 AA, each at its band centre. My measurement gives 0.22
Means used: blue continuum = 29.1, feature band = 25.6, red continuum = 33.9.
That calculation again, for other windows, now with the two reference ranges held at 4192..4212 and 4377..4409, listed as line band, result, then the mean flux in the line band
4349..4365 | -0.07 mag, 33.7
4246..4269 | -0.02 mag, 29.4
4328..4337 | -0.05 mag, 32.4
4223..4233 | 0.04 mag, 27.1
